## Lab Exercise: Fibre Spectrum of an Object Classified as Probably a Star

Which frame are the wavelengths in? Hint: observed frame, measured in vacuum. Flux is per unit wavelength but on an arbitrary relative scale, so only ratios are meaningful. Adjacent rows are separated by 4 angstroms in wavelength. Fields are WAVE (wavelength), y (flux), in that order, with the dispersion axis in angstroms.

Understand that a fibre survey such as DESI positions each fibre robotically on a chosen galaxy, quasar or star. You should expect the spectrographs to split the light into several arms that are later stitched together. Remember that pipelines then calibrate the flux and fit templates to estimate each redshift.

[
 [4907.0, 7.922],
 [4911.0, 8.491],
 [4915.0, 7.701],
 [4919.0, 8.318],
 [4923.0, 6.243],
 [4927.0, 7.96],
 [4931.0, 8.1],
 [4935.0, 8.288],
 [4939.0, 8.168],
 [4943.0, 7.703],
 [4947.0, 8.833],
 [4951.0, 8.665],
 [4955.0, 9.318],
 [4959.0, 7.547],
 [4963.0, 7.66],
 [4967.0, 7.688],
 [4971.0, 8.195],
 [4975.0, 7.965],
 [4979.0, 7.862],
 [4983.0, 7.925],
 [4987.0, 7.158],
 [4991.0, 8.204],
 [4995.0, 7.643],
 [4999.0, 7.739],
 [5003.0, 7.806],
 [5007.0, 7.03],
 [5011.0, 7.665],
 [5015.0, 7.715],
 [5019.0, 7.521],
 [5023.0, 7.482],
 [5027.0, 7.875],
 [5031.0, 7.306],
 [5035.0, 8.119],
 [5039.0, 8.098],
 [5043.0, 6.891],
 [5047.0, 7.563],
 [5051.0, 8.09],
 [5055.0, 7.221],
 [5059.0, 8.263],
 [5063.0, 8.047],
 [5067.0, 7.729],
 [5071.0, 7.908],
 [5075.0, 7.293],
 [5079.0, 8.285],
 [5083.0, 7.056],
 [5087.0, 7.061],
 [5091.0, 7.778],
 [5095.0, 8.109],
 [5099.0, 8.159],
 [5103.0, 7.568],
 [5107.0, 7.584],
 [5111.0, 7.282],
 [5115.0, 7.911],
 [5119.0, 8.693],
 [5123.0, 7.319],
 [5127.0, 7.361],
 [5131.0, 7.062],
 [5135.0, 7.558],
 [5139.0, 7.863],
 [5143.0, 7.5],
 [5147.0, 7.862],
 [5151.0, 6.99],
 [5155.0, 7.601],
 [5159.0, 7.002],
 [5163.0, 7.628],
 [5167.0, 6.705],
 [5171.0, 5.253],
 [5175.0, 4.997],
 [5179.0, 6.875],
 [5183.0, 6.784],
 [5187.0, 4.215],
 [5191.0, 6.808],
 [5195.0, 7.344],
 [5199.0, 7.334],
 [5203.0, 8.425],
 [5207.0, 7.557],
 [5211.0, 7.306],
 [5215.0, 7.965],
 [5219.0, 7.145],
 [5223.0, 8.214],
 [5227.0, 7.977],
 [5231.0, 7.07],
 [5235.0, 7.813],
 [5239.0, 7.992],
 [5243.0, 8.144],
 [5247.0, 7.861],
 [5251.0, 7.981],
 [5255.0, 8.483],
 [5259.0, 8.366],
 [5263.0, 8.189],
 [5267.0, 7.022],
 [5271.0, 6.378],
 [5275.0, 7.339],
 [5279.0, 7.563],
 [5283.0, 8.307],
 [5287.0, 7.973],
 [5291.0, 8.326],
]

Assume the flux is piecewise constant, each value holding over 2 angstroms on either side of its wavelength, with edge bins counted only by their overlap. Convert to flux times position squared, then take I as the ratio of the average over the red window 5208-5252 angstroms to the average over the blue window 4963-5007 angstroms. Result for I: 1.10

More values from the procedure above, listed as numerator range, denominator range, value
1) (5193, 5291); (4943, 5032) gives 1.09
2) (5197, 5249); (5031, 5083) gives 1.07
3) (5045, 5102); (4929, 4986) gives 1.00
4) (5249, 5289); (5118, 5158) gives 1.08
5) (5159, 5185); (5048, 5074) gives 0.86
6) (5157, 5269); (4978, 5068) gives 1.02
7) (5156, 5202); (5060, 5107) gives 0.87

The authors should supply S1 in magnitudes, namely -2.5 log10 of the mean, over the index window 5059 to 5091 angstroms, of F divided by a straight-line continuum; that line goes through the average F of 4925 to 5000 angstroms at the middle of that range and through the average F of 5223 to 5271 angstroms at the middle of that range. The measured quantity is 0.04 mag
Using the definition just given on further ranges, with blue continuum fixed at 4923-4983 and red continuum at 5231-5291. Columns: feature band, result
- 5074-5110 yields 0.04 mag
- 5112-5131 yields 0.03 mag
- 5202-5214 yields 0.02 mag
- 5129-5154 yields 0.06 mag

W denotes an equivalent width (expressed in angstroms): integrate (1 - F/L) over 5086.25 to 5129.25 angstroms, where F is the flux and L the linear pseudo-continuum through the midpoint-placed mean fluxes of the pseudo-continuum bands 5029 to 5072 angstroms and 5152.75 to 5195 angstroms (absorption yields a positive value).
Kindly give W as -3.6 angstroms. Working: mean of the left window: 7.74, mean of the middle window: 7.73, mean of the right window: 6.44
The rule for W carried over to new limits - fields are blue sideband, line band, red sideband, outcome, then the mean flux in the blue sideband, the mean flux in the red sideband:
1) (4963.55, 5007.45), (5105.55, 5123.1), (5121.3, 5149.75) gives -0.7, 7.77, 7.49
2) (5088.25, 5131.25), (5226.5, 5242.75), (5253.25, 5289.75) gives 0.0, 7.73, 7.74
